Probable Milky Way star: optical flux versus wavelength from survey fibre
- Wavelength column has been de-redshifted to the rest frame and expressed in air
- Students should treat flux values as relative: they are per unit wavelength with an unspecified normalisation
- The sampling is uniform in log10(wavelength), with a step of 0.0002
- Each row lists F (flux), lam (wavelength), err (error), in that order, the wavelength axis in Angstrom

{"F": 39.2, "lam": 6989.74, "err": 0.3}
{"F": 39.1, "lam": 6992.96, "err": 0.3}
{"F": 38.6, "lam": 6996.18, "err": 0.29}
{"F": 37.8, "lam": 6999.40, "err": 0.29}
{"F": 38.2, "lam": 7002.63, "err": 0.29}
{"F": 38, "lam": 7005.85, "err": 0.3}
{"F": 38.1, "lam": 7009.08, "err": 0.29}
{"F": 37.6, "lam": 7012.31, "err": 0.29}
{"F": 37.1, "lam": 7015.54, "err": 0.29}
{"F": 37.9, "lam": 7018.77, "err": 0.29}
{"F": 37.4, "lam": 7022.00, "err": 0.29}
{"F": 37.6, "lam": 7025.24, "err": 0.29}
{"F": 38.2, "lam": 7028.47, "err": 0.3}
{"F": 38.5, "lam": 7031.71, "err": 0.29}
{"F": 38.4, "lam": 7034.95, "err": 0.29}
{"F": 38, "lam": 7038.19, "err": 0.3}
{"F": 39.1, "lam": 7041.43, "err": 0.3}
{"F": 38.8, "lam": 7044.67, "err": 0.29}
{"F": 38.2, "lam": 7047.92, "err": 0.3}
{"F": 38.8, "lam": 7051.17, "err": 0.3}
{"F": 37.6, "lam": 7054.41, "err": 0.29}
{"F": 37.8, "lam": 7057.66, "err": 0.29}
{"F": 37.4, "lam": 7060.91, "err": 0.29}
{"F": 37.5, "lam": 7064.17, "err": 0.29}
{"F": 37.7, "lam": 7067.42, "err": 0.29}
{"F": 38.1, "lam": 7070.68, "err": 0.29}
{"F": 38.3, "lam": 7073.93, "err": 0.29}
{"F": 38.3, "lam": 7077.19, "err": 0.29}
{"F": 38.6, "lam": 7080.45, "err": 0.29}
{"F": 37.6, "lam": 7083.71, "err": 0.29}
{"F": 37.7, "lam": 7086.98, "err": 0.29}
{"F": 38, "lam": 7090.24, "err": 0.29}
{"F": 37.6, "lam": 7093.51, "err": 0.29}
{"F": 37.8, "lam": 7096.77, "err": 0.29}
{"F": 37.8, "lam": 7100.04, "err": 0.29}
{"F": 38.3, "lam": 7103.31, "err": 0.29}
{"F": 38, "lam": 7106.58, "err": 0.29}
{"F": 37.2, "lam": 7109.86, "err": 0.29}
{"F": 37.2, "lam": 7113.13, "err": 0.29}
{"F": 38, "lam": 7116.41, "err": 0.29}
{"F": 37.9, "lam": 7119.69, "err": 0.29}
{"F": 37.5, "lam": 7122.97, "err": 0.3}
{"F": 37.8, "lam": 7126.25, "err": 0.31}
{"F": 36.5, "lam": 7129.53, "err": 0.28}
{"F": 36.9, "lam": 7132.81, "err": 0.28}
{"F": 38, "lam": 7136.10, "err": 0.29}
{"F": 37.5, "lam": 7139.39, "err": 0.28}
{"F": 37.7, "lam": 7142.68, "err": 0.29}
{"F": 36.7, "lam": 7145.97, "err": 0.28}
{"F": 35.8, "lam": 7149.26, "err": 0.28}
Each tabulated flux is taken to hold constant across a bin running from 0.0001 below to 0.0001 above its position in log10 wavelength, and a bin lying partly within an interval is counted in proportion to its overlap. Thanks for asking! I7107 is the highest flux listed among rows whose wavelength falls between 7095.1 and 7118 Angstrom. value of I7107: 38.3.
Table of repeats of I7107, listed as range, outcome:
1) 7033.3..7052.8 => 39.1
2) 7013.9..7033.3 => 38.5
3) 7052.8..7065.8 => 37.8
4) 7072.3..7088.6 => 38.6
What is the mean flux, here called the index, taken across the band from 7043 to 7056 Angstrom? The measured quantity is 38.4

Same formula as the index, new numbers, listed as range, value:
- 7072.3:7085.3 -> 38.2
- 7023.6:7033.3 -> 38.1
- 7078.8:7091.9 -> 38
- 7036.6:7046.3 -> 38.6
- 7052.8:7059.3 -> 37.7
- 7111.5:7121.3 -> 37.7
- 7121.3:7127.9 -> 37.7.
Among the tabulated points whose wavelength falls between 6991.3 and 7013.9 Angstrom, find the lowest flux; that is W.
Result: 37.6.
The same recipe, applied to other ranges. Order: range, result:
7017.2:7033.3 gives 37.4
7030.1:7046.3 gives 38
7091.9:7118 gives 37.2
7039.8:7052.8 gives 38.2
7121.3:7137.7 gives 36.5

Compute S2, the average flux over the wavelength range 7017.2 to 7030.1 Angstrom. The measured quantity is 37.8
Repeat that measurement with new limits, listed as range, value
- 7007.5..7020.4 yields 37.7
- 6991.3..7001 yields 38.5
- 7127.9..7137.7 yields 37.1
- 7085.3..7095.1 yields 37.7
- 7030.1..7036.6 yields 38.4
